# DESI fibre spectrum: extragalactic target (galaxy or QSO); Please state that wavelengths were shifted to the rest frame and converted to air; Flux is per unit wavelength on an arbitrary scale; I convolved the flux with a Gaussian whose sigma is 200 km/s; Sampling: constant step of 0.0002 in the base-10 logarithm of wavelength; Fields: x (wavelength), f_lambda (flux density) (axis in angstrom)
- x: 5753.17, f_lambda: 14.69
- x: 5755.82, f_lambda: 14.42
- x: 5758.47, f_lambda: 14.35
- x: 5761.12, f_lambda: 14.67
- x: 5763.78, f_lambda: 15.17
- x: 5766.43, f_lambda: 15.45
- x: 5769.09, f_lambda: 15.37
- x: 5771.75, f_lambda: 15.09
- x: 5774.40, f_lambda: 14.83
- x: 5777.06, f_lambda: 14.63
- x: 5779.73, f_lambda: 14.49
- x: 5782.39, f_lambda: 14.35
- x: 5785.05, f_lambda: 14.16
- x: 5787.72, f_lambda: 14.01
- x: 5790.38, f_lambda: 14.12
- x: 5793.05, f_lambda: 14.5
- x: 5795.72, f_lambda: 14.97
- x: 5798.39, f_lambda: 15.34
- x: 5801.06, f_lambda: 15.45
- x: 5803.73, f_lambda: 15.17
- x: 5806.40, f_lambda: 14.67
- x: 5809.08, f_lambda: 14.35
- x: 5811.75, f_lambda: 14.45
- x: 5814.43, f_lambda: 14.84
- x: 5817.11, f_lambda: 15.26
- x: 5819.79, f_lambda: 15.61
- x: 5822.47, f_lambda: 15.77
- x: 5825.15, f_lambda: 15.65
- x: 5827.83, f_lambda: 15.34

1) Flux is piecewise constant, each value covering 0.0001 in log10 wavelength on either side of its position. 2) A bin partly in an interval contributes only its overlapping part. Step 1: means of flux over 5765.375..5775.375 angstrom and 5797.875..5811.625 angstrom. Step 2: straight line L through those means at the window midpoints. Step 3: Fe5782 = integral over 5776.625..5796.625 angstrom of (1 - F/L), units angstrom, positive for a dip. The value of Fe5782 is 0.9 angstrom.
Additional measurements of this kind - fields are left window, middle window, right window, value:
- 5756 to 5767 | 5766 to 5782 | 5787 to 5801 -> -0.15 angstrom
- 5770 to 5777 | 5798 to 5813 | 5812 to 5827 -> 0.34 angstrom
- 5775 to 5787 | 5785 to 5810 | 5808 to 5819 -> -0.19 angstrom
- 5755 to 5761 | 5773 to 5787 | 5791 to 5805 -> 0.28 angstrom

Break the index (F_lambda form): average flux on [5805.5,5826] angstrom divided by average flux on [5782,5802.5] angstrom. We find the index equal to 1.03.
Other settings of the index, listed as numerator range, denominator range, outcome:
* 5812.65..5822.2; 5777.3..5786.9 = 1.06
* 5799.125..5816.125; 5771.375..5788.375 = 1.02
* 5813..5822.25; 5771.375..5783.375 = 1.04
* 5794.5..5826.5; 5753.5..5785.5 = 1.02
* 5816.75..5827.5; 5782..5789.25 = 1.10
